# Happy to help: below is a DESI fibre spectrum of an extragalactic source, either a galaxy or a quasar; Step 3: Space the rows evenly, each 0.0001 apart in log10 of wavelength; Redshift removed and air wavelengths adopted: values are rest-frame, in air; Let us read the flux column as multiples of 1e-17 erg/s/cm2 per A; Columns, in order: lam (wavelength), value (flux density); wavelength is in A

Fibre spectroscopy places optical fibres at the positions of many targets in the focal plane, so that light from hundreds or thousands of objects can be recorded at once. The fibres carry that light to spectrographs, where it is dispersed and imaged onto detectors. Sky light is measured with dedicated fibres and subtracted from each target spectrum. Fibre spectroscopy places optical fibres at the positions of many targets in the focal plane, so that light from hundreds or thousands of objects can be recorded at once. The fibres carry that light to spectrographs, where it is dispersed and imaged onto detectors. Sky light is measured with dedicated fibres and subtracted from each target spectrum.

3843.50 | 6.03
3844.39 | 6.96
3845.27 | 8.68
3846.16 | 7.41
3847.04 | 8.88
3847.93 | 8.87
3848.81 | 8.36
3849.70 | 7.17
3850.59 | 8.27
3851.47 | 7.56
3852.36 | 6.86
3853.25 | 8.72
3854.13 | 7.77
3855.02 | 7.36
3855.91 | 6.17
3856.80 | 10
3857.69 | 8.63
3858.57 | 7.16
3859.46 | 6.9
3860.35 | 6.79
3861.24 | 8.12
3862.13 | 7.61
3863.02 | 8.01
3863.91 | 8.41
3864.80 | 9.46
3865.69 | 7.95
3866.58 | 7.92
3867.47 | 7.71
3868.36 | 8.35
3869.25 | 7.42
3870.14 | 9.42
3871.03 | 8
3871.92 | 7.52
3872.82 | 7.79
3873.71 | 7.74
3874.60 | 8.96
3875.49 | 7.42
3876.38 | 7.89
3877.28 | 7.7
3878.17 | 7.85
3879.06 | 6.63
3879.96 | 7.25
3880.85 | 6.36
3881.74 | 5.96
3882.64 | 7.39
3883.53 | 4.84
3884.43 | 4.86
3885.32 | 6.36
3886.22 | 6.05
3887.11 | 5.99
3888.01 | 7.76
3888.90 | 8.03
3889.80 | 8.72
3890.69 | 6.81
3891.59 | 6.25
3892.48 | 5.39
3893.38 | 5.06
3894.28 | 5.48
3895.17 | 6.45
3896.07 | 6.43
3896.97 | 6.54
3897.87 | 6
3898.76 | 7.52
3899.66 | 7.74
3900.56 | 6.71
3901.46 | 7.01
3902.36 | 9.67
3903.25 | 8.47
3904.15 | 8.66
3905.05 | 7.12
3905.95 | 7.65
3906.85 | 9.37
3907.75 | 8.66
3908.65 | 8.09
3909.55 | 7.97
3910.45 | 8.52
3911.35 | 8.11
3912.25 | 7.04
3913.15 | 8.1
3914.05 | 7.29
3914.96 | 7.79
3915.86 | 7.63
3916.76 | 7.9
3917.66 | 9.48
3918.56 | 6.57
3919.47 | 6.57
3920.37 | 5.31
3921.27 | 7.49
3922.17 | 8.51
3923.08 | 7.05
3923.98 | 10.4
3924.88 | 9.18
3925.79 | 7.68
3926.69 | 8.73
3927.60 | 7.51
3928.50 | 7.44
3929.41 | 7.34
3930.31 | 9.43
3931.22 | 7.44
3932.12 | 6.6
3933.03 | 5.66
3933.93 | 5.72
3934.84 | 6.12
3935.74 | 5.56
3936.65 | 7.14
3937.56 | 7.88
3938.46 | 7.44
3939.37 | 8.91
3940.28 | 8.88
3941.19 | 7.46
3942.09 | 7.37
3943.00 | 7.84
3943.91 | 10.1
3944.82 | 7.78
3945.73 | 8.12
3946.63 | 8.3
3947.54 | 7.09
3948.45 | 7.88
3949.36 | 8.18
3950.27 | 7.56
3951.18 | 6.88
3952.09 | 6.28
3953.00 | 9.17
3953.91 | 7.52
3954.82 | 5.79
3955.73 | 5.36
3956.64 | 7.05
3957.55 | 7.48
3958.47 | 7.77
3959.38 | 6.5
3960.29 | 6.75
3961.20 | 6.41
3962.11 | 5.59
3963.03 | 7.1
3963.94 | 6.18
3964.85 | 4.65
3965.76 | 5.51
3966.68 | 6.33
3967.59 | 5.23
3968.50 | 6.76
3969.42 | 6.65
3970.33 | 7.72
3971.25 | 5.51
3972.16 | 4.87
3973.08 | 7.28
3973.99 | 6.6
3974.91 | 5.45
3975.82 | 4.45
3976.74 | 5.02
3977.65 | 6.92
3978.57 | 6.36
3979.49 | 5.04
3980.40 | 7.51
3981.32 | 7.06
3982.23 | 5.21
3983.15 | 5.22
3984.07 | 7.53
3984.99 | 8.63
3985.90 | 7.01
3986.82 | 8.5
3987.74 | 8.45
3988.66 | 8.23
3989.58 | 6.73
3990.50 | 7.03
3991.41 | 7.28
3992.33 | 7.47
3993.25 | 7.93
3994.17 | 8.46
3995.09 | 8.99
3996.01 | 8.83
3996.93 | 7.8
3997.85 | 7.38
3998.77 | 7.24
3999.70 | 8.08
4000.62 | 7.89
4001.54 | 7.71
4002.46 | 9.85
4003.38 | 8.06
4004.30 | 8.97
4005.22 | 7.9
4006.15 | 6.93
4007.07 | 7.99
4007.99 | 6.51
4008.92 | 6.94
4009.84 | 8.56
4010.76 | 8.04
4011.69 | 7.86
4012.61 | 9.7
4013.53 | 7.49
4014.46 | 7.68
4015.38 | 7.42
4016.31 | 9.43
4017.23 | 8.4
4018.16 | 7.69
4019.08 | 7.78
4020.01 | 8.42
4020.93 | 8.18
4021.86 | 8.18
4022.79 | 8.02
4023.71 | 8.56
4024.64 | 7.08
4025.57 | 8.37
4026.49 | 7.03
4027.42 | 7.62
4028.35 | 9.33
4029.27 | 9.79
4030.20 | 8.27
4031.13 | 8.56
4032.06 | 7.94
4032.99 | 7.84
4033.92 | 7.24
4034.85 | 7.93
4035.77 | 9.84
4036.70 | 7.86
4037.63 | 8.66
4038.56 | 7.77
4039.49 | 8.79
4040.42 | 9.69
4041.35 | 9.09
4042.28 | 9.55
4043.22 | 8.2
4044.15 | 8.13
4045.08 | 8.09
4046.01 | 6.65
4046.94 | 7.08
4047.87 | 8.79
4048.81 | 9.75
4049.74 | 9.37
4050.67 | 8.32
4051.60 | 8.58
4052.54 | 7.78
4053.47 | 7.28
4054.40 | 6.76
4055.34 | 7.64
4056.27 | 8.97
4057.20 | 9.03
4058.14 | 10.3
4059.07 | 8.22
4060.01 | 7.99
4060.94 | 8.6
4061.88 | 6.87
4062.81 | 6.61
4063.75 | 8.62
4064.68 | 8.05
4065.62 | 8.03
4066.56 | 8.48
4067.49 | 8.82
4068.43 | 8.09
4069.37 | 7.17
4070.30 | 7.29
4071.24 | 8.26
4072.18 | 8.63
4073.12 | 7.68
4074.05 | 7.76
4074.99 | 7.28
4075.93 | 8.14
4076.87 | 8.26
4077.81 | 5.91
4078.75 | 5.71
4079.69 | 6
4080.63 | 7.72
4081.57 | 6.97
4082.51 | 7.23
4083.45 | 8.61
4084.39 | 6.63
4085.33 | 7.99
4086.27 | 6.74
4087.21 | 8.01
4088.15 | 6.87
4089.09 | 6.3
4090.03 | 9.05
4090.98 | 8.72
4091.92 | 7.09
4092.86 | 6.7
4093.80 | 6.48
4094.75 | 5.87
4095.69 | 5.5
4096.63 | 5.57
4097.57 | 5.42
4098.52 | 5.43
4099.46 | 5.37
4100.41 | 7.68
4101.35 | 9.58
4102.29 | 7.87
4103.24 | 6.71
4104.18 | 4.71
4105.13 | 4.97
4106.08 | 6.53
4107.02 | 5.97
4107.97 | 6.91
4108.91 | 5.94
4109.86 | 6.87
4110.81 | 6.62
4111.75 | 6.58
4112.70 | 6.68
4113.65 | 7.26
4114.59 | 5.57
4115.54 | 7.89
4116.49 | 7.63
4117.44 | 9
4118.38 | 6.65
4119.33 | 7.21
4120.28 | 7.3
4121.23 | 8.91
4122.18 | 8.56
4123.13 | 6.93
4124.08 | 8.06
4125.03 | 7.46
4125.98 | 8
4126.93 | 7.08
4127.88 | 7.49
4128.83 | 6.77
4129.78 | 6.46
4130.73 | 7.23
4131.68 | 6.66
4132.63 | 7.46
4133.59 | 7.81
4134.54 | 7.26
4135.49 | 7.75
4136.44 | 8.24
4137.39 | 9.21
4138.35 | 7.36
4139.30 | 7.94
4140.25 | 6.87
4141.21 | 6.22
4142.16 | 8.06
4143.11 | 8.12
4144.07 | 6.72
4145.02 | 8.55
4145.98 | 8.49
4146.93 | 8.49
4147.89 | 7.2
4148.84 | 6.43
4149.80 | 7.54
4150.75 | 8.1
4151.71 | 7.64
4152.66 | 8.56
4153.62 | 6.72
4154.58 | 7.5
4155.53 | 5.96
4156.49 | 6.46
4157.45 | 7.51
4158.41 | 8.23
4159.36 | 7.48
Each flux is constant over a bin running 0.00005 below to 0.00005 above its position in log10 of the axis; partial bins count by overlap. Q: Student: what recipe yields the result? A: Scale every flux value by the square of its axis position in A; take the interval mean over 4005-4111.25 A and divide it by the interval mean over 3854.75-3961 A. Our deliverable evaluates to 1.11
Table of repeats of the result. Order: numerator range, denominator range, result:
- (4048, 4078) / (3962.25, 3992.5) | 1.30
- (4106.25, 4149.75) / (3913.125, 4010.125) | 1.10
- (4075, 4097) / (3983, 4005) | 0.93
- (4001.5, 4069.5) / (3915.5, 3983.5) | 1.22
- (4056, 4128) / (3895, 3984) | 1.10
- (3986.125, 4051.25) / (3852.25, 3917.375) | 1.17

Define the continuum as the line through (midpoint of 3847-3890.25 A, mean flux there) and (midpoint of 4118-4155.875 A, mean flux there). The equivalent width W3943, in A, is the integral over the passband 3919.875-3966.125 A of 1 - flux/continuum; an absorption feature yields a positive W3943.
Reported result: 1.6 A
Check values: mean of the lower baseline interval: 7.6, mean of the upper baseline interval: 7.53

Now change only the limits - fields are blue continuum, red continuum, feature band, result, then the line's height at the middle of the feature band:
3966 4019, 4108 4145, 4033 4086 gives -4.7 A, 7.35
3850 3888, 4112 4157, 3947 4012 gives 3.5 A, 7.49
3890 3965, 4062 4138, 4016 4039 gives -2.9 A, 7.29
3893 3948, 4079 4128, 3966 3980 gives 2.7 A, 7.43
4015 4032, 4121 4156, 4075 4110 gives 4.5 A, 7.82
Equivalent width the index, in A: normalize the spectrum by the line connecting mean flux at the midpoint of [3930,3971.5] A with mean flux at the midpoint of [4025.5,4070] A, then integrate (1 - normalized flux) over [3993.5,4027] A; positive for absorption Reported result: -1.0 A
